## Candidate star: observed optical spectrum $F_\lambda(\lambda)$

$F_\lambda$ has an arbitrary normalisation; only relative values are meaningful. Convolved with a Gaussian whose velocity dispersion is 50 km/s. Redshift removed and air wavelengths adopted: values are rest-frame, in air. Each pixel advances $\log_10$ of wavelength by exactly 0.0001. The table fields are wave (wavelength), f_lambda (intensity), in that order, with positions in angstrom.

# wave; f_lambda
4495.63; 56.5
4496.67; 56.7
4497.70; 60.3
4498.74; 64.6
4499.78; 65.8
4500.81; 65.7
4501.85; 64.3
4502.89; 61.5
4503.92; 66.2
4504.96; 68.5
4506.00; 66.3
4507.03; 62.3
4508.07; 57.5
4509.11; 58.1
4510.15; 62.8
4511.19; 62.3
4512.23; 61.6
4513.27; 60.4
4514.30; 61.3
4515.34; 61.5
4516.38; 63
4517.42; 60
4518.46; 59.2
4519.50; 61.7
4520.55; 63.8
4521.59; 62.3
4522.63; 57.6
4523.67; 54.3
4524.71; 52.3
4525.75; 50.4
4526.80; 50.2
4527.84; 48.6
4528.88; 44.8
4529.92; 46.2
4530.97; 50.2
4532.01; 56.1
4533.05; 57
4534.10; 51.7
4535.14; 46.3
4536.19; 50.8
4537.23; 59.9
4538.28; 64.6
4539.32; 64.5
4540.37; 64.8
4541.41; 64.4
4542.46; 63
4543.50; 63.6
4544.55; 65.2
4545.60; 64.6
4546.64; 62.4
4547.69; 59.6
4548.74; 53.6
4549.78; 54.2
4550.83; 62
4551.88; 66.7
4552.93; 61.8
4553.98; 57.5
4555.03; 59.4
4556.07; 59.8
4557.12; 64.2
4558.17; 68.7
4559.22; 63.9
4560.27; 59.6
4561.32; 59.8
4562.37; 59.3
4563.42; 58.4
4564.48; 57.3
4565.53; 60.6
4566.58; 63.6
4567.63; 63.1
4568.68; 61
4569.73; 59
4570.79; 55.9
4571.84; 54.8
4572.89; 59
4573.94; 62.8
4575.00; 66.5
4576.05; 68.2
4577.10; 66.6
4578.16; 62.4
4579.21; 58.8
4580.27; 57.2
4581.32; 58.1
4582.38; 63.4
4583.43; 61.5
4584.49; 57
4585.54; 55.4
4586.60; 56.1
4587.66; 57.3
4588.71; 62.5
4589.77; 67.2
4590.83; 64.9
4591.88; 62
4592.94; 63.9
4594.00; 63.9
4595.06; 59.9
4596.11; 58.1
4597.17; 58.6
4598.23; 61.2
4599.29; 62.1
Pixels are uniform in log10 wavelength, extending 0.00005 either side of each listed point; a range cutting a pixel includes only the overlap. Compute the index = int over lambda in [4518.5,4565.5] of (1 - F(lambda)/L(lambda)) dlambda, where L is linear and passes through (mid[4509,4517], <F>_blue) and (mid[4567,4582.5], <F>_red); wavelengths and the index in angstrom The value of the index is 2.3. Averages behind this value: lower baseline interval 61.6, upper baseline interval 61.1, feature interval 58.4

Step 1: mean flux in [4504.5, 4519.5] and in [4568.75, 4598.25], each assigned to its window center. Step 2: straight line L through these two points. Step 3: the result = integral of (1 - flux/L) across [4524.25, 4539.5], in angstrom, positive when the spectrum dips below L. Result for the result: 2.2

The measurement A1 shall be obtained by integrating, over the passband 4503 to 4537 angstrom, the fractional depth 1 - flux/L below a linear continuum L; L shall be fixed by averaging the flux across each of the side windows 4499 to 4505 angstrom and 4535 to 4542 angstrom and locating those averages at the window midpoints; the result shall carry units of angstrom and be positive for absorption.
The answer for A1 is 2.8 angstrom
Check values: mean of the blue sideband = 65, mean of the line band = 57.4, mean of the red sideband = 60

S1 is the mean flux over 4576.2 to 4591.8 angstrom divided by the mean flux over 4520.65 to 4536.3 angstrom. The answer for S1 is 1.16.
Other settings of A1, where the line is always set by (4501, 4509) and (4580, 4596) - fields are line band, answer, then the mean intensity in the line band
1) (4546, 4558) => 0.3 angstrom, 60.4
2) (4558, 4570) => 0.1 angstrom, 61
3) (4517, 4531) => 1.9 angstrom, 54.5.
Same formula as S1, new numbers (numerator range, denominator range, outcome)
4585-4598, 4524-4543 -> 1.11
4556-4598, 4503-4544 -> 1.04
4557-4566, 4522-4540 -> 1.14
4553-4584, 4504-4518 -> 0.98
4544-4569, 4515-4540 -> 1.10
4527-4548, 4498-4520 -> 0.92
